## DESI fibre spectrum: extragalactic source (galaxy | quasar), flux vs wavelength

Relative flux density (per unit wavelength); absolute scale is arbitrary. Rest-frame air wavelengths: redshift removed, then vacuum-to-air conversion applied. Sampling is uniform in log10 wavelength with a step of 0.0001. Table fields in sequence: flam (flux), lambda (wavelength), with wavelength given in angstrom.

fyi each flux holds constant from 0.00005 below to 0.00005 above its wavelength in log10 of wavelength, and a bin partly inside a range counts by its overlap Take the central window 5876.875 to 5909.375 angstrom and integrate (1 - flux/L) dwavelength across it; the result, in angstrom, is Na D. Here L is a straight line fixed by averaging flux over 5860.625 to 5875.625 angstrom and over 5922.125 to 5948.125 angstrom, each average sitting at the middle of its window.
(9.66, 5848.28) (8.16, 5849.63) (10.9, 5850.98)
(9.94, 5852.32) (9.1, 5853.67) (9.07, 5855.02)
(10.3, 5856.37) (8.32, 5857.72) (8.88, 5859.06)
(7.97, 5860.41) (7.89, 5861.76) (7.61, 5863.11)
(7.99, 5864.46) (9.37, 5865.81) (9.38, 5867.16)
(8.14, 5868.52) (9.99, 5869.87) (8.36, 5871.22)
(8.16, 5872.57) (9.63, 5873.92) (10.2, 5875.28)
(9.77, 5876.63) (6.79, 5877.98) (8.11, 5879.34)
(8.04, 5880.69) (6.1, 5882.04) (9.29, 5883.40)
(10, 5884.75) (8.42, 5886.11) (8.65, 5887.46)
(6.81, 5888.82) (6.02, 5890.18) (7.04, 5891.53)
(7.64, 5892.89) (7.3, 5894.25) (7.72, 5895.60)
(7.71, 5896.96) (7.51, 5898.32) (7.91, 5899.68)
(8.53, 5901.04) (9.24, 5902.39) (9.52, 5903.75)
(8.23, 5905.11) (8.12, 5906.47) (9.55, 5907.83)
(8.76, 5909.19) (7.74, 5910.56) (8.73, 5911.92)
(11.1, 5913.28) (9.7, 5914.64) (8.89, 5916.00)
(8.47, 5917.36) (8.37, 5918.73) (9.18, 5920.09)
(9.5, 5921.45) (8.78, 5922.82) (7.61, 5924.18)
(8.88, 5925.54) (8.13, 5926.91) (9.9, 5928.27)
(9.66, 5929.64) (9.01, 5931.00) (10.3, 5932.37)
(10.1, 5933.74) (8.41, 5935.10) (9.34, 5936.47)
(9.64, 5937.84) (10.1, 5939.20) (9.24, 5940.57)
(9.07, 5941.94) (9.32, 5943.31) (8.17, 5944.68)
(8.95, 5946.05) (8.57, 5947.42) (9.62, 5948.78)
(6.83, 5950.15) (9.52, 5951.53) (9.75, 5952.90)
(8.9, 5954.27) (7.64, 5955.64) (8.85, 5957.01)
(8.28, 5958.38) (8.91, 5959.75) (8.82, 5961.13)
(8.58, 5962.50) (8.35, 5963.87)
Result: 3.0 angstrom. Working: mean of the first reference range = 8.73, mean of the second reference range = 9.12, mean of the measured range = 8.06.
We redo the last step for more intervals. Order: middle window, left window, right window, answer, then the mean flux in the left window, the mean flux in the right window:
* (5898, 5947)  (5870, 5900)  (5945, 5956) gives -3.1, 8.09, 8.74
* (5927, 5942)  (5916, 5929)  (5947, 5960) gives -1.3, 8.77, 8.69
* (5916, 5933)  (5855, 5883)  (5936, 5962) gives -0.3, 8.57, 8.92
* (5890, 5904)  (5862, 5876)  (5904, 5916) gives 1.7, 8.85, 9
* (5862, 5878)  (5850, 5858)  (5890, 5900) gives -0.2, 9.61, 7.4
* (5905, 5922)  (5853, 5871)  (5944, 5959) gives -0.5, 8.76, 8.65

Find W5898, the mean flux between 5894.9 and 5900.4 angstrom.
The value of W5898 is 7.72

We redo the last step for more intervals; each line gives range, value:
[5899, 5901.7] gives 8.21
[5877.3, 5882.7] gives 7.27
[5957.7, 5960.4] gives 8.6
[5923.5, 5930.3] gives 8.83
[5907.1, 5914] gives 9.17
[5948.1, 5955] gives 8.91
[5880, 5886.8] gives 8.38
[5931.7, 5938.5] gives 9.55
